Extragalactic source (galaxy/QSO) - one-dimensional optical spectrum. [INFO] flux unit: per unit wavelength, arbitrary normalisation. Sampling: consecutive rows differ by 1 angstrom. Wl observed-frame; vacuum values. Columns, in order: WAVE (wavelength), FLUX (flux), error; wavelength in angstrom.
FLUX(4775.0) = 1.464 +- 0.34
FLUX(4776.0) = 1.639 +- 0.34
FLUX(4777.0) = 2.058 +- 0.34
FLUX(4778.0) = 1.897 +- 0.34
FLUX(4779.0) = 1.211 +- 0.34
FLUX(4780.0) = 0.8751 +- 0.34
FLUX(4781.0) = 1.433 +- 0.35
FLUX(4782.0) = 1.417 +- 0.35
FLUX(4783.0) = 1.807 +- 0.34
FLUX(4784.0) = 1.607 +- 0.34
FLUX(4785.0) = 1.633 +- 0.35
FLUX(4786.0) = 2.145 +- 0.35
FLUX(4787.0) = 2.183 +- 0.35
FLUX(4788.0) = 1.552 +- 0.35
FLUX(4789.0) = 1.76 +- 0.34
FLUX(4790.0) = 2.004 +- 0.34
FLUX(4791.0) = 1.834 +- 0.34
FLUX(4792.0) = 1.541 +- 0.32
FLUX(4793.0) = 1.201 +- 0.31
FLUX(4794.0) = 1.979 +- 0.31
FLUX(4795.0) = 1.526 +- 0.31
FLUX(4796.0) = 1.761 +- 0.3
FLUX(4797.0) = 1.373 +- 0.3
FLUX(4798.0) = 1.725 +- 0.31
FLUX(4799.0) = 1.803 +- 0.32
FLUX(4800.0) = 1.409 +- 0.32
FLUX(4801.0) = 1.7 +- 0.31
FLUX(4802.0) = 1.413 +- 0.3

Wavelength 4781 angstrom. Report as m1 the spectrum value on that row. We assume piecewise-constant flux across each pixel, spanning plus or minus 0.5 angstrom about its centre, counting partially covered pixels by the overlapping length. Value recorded 1.433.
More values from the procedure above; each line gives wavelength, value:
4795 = 1.526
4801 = 1.7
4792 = 1.541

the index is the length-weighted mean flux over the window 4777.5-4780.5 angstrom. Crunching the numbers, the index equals 1.33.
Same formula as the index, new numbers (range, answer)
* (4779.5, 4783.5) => 1.38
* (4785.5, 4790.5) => 1.93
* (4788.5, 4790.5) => 1.88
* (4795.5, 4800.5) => 1.61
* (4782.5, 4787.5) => 1.88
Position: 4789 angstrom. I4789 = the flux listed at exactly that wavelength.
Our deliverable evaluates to 1.76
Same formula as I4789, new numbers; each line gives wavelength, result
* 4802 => 1.413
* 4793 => 1.201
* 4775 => 1.464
